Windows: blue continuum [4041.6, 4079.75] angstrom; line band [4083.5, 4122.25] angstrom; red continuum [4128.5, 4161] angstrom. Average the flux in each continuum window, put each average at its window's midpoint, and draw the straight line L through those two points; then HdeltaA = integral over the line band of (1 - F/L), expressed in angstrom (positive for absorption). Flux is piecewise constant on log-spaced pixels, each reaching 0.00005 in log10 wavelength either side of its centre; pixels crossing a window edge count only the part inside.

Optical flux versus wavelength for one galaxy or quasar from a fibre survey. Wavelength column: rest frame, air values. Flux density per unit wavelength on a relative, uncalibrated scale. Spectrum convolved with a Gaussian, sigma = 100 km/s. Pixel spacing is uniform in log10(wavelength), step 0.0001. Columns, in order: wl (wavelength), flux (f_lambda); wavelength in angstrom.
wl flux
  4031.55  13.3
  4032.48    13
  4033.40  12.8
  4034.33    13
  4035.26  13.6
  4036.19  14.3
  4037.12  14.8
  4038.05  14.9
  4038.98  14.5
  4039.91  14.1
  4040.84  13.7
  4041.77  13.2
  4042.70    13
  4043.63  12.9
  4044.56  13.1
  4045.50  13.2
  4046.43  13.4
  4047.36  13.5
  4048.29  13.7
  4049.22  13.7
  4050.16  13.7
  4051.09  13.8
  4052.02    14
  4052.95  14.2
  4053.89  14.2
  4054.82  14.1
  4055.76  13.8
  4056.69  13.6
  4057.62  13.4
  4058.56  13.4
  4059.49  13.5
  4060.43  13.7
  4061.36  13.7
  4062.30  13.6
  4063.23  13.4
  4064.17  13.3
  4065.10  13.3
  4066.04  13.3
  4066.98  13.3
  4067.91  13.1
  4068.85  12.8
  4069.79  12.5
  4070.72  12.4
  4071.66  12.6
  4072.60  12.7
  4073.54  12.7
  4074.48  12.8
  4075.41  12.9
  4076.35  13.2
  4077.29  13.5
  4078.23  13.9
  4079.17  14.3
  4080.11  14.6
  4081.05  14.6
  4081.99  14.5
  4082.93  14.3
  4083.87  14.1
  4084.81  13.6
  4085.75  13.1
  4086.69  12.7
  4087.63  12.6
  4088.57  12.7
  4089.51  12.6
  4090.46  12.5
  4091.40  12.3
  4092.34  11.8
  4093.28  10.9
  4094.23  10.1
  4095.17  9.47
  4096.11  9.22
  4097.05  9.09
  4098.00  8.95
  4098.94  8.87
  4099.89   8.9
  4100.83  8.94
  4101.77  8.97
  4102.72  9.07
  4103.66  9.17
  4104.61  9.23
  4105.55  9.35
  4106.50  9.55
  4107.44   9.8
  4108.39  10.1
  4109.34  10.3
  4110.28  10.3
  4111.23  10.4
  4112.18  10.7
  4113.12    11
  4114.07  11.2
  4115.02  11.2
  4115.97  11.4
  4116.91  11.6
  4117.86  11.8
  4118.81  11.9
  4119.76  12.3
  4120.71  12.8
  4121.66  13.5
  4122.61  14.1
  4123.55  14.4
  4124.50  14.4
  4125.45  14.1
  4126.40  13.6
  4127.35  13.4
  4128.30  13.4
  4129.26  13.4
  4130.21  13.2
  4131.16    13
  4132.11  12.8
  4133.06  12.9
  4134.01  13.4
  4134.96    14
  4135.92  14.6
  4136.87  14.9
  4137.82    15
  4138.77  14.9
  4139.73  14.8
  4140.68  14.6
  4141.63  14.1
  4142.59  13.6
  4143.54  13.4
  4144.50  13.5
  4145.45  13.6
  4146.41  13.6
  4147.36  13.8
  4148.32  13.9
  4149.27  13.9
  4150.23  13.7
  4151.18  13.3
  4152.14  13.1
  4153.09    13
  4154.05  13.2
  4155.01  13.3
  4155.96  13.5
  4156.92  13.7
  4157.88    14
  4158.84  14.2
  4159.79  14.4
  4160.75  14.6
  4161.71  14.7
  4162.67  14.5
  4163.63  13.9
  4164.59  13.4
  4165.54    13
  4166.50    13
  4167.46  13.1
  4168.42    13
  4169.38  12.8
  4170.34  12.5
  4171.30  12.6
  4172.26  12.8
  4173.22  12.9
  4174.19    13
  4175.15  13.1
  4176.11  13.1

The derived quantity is 7.6 angstrom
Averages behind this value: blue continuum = 13.4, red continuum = 13.8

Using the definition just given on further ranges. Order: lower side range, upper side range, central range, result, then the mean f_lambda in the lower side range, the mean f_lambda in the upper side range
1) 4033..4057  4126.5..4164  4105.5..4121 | 3.2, 13.7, 13.8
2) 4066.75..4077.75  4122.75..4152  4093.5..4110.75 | 5.0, 12.9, 13.8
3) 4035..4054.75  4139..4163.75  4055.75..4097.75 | 2.9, 13.8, 13.8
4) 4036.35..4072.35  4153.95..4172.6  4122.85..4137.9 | -0.3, 13.5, 13.5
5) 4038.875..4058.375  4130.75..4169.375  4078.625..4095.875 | 1.1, 13.6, 13.8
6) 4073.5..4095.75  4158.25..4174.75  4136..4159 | -1.0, 12.9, 13.4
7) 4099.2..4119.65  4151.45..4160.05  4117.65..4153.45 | -4.6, 10.3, 13.6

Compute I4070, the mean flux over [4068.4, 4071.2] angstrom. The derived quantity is 12.6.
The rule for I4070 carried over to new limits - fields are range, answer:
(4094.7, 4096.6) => 9.38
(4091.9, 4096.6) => 10.3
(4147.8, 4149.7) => 13.9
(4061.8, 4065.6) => 13.4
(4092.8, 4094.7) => 10.5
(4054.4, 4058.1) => 13.7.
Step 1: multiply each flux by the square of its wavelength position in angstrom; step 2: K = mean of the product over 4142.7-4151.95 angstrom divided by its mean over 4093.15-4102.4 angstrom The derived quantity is 1.5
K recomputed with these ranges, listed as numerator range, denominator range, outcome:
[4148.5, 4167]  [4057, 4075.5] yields 1.09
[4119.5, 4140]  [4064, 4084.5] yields 1.06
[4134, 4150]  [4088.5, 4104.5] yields 1.42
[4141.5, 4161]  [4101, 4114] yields 1.41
